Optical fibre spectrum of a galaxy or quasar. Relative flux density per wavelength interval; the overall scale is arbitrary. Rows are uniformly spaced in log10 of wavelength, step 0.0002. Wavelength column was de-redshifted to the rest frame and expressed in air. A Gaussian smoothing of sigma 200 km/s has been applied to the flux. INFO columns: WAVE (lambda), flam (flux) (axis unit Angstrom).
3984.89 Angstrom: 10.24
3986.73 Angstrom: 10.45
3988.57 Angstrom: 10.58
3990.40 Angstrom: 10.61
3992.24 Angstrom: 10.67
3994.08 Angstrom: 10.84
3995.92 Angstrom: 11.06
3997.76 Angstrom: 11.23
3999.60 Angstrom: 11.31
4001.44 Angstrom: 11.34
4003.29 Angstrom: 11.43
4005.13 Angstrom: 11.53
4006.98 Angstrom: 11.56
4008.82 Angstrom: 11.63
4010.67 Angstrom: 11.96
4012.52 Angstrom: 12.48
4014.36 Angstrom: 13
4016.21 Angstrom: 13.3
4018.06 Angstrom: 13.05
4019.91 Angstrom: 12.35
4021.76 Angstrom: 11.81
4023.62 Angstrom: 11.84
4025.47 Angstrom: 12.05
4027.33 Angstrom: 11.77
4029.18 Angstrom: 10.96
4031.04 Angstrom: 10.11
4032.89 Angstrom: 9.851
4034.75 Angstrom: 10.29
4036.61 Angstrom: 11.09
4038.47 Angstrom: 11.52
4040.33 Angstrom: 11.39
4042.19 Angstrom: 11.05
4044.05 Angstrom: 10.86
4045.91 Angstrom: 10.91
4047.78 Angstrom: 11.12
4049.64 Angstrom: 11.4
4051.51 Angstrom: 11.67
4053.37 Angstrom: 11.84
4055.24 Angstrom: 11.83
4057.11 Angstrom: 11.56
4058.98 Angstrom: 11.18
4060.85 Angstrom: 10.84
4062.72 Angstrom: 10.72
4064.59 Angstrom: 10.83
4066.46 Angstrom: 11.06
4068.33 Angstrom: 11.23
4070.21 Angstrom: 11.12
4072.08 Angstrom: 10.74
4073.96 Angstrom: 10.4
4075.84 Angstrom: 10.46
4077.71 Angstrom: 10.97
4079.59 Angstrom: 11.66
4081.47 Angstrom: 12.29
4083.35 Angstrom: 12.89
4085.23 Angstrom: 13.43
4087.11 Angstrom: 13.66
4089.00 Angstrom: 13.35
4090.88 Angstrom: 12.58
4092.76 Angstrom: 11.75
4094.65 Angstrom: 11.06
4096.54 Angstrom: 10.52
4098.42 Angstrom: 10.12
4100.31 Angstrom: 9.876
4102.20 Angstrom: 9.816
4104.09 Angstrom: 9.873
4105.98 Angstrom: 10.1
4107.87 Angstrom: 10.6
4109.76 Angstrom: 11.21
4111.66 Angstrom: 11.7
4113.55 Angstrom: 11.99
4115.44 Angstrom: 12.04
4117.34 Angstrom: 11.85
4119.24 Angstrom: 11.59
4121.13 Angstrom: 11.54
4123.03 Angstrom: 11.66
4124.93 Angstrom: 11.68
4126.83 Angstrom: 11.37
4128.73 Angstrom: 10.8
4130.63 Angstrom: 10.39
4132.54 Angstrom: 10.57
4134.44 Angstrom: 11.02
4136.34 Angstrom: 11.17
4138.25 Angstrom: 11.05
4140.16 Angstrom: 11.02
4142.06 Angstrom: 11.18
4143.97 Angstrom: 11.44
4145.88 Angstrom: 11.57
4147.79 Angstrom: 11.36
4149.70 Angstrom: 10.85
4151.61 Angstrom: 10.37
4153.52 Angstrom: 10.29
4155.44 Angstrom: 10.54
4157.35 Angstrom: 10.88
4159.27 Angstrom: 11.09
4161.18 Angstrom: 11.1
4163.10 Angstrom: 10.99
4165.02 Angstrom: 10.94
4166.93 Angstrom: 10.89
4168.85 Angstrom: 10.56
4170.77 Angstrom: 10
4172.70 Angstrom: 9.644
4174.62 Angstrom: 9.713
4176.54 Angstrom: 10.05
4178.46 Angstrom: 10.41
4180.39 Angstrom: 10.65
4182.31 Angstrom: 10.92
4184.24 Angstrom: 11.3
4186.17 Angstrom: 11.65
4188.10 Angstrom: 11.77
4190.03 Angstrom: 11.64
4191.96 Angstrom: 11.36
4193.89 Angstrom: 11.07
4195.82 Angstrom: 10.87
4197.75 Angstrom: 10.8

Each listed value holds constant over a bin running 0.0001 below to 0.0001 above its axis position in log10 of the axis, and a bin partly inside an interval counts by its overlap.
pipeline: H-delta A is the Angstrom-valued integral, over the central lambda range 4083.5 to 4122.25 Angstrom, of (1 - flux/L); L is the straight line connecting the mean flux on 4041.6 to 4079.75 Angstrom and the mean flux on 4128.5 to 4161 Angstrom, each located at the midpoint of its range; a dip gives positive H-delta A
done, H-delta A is -1.6 Angstrom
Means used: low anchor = 11.1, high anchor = 10.9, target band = 11.5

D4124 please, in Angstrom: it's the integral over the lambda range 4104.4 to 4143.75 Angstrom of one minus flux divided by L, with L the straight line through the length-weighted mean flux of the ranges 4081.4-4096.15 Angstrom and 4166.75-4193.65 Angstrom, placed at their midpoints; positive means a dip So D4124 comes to 2.17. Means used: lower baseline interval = 12.6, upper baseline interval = 10.8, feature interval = 11.2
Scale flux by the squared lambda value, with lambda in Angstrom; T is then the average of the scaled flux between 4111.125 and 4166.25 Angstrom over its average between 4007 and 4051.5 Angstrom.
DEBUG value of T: 1.02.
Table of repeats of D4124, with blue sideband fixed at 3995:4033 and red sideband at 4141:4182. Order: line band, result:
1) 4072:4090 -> -1.3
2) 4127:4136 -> 0.1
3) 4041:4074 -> 0.8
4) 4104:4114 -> 0.1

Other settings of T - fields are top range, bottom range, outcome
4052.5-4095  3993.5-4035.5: 1.03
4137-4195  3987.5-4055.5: 1.02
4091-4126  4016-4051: 1.01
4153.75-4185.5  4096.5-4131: 0.99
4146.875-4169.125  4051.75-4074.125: 1.02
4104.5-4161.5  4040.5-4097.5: 1.00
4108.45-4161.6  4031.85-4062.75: 1.05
